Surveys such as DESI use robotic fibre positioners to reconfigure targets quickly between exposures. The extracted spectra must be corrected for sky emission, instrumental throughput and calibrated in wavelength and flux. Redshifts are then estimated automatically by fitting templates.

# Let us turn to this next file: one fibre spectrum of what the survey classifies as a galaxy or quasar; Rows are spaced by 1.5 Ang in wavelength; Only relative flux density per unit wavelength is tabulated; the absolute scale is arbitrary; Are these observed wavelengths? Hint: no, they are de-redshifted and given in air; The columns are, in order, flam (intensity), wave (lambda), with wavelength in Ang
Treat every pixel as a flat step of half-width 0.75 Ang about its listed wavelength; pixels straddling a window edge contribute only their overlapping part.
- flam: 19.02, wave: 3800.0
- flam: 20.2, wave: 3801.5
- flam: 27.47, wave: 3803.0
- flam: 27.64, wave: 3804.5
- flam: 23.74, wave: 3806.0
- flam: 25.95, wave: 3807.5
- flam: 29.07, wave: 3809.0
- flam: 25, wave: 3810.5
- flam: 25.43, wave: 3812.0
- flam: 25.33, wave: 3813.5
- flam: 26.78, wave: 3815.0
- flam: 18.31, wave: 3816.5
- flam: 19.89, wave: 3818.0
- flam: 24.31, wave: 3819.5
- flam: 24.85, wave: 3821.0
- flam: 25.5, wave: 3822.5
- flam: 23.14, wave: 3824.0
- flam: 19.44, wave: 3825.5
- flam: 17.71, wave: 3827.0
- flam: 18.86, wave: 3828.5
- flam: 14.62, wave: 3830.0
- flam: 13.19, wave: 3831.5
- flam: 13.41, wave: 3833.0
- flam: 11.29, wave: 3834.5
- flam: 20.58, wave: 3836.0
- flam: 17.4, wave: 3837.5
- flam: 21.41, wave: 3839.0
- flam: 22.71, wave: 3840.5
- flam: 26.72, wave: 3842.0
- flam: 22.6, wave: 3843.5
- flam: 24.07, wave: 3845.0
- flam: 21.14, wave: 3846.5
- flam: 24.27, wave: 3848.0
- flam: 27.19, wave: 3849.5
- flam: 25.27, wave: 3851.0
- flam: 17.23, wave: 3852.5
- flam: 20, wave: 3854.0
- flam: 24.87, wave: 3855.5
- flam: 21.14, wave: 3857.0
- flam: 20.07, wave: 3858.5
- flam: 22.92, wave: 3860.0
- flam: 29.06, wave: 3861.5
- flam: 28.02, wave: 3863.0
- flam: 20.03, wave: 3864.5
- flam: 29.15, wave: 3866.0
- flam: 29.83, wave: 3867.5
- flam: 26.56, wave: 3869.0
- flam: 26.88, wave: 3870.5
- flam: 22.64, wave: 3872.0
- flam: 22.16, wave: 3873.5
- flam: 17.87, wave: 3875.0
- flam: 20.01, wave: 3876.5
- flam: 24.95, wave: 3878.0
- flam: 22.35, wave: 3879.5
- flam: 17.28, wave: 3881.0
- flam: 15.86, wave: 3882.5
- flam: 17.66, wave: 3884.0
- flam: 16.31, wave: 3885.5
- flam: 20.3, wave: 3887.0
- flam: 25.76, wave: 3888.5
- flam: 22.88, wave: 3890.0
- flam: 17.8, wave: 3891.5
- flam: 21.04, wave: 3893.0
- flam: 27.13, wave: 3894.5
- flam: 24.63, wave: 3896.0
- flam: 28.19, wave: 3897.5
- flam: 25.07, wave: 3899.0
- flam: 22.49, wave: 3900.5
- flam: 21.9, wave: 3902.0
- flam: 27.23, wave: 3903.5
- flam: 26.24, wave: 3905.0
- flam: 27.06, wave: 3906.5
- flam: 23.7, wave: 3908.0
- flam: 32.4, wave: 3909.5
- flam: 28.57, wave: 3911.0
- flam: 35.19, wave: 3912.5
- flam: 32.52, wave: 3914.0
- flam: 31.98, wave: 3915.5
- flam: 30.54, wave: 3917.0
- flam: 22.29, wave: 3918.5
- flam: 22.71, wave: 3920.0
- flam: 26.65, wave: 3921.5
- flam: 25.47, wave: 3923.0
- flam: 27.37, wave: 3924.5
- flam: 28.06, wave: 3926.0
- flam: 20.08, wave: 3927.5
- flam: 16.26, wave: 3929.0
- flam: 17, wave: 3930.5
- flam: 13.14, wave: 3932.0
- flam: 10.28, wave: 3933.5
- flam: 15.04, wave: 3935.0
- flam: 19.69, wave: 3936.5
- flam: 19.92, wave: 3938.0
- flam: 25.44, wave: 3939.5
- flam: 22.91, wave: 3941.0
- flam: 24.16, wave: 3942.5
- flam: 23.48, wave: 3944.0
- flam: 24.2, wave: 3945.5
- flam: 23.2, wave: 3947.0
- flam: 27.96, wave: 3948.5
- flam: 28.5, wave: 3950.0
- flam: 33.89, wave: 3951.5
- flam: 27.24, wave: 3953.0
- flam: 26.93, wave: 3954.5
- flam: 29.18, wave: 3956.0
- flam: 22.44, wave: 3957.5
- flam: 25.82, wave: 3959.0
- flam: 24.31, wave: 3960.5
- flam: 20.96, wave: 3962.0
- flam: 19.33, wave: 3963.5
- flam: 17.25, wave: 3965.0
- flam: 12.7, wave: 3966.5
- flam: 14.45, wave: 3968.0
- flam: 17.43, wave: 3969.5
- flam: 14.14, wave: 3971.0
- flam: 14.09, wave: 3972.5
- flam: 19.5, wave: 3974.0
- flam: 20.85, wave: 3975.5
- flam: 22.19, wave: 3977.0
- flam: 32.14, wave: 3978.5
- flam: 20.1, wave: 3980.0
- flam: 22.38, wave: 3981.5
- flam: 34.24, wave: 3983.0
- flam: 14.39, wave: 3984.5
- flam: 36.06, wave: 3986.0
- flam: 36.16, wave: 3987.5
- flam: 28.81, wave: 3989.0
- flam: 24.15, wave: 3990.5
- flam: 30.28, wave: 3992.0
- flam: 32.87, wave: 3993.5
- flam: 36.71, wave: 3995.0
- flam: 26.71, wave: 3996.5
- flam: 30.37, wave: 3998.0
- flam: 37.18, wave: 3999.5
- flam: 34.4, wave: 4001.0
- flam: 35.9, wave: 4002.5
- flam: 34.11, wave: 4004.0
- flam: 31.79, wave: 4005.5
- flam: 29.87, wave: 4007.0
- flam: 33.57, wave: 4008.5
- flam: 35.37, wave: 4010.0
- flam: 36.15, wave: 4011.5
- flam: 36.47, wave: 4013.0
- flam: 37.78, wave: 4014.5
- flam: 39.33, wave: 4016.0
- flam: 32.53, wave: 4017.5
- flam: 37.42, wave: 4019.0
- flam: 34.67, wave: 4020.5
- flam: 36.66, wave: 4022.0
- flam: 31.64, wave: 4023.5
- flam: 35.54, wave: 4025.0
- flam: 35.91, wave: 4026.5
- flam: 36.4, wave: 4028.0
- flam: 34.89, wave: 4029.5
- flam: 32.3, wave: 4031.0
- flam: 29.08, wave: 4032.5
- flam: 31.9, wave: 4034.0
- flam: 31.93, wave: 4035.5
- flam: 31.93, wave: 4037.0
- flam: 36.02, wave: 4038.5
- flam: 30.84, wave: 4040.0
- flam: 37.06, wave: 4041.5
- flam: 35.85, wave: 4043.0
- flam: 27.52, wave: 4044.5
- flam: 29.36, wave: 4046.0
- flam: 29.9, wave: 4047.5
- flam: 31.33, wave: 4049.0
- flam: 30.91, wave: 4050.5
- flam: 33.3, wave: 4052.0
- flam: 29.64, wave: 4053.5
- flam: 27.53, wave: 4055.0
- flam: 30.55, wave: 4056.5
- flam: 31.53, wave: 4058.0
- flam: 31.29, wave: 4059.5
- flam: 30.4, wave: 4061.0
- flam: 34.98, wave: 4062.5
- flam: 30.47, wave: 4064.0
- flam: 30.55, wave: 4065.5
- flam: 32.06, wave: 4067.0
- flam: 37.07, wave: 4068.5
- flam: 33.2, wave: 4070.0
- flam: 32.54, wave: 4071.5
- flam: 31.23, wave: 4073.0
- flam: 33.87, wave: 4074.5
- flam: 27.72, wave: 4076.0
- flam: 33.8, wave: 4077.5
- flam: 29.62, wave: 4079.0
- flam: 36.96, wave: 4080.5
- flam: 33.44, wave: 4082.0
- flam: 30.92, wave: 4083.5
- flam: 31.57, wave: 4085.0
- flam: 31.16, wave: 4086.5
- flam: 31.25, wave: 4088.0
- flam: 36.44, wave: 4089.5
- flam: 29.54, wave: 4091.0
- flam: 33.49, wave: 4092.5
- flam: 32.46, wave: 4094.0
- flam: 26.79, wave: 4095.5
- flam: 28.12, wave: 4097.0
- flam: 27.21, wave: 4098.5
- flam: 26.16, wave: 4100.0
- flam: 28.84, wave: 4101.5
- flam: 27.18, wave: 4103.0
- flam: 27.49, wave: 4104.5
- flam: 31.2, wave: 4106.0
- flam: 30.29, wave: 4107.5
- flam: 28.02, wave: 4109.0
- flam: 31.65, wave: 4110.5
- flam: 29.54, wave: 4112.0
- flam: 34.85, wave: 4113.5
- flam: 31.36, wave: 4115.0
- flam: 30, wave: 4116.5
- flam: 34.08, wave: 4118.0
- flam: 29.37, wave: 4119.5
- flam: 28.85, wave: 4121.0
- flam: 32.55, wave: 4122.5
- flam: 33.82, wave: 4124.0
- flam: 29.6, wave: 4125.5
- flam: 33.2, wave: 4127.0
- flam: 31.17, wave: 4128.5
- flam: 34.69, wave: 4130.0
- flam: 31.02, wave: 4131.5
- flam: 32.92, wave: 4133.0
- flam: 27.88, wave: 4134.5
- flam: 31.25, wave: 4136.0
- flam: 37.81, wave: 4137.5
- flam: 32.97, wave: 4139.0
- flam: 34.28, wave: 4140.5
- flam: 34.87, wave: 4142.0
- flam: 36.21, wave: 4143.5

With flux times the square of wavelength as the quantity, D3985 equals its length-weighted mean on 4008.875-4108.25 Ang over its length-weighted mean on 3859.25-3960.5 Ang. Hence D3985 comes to 1.4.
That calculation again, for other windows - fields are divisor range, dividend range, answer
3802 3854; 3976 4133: 1.61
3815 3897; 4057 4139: 1.63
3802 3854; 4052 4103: 1.61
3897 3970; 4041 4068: 1.40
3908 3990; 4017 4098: 1.44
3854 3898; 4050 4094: 1.55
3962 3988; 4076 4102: 1.53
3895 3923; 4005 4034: 1.35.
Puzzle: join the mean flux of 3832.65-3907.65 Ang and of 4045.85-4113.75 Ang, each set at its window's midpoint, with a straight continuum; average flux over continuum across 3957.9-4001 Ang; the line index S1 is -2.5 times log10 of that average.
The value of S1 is 0.10 mag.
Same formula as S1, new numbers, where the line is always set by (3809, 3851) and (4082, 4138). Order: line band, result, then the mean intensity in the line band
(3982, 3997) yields -0.12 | 30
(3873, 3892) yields 0.16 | 20.1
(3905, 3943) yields 0.03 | 24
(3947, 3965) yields 0.01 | 25.6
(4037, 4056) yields -0.10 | 31.6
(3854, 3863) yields -0.06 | 23.7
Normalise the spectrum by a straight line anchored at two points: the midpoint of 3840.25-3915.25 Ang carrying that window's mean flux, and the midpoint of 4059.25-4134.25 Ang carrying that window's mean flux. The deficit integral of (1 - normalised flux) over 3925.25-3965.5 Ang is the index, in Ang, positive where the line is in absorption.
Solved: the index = 5.8 Ang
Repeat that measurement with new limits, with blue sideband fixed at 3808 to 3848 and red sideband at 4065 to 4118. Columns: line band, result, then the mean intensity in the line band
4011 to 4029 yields -4.7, 35.9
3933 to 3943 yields 2.2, 19.8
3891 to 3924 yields -2.9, 26.5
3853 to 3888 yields 0.7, 22.4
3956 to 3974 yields 5.1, 18.9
